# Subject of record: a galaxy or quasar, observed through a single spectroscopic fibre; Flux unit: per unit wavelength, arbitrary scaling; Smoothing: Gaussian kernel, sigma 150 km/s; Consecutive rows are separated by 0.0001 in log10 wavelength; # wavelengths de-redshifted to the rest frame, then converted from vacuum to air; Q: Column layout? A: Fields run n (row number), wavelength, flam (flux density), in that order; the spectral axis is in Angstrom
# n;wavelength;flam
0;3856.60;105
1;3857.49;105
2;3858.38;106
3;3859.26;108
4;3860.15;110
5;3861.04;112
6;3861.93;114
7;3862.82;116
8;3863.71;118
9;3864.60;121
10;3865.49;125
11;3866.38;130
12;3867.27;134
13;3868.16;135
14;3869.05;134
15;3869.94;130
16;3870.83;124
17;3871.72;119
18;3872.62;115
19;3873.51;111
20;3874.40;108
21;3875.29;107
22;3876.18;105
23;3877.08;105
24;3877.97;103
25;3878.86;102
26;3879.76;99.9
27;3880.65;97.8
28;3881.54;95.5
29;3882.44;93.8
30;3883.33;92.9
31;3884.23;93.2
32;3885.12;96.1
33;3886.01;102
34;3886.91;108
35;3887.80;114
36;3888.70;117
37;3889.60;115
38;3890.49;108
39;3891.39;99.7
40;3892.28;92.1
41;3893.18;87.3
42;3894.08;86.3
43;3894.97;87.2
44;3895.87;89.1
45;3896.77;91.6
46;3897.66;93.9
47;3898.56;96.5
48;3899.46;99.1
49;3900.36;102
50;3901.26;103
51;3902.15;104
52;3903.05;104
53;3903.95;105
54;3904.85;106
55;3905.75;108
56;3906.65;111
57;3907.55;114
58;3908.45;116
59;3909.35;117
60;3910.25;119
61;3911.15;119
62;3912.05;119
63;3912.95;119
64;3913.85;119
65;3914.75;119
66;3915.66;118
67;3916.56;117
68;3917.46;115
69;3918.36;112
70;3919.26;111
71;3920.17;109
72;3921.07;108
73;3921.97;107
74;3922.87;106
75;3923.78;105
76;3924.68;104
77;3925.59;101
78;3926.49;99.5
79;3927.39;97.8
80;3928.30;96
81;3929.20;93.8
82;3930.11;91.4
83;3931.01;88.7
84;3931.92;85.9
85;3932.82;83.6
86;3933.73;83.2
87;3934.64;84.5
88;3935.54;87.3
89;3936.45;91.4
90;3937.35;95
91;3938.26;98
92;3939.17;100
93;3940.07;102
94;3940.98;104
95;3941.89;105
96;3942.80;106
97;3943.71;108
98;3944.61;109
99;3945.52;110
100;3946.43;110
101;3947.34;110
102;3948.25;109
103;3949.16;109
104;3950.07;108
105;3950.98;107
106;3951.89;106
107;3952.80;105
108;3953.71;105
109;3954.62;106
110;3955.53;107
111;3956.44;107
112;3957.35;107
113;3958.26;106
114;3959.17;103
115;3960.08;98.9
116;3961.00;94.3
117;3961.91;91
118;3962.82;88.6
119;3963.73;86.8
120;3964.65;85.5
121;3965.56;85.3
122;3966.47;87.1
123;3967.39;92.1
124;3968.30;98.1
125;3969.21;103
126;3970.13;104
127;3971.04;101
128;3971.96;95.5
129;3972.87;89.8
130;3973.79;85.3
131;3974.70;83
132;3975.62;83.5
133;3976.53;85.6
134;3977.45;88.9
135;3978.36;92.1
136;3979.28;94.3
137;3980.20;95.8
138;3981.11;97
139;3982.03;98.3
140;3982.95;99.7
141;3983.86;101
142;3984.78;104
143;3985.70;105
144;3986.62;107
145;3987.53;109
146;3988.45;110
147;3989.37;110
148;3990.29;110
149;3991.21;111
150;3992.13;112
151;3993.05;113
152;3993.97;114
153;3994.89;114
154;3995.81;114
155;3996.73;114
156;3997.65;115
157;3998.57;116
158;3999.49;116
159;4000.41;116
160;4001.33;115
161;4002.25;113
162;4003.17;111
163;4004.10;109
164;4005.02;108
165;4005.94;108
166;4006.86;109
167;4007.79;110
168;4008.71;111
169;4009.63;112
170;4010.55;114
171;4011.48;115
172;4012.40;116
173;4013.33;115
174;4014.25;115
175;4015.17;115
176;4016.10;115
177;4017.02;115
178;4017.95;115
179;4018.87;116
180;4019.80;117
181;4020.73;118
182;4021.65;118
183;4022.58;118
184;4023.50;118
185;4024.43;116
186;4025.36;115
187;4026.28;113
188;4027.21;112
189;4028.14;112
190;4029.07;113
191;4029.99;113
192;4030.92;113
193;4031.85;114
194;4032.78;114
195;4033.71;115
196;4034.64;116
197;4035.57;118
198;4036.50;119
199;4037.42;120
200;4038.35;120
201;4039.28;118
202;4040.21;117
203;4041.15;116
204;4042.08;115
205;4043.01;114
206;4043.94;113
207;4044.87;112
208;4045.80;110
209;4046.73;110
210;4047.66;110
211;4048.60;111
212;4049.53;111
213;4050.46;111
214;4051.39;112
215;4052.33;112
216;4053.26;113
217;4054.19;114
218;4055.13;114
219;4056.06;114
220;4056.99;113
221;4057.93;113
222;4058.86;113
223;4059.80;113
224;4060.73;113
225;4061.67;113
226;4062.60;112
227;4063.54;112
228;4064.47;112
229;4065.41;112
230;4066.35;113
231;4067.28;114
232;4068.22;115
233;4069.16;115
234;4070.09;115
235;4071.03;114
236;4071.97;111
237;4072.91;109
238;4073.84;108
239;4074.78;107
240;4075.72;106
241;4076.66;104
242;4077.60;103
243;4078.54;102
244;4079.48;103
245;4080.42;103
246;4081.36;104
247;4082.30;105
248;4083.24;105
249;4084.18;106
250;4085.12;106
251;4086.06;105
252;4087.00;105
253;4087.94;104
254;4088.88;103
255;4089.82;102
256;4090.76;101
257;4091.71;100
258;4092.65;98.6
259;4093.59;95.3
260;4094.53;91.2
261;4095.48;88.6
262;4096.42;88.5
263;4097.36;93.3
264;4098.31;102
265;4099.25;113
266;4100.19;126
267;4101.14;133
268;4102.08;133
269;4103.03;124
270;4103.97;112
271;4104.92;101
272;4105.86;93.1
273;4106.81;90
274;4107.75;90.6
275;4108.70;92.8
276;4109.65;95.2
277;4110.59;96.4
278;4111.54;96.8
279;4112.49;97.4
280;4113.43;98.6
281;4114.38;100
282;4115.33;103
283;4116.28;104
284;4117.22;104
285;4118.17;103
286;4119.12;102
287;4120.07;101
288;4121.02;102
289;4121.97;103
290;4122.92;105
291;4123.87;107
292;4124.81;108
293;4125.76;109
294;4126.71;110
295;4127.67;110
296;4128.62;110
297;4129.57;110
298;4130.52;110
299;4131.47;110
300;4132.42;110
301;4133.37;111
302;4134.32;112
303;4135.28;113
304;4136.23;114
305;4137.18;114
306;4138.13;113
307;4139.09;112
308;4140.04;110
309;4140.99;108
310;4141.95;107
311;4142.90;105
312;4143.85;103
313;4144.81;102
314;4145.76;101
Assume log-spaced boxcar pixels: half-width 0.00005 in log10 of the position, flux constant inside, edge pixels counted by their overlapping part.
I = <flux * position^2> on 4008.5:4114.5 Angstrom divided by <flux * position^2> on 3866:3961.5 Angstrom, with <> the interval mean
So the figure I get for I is 1.1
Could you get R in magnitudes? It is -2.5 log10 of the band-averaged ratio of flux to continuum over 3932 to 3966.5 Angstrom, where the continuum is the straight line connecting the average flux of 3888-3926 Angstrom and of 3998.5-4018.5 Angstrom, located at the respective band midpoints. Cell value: 0.10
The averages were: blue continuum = 107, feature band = 99.7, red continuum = 113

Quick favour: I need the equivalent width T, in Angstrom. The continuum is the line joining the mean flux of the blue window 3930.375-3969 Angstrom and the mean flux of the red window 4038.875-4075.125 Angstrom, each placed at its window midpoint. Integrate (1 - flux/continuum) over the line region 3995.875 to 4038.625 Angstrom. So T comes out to -2.7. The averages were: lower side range 98.9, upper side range 113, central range 114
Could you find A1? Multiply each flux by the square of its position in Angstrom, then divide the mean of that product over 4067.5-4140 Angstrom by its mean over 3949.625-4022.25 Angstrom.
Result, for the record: 1.1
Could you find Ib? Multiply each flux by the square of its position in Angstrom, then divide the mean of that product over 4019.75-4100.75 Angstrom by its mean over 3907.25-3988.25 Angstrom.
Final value 1.1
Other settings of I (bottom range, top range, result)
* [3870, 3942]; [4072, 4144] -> 1.13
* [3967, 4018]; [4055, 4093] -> 1.06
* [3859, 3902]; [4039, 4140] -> 1.12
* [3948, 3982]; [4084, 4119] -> 1.13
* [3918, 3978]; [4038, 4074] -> 1.21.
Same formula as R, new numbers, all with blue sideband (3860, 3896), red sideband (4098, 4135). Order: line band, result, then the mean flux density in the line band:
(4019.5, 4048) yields -0.078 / 115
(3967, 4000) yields 0.054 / 102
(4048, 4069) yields -0.058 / 113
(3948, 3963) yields 0.044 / 104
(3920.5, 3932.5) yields 0.099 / 98.8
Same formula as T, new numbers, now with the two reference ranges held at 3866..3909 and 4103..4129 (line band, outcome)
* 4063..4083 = -1.2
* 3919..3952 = 1.4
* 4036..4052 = -1.7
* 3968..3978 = 1.2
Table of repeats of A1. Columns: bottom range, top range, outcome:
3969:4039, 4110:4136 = 1.02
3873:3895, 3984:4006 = 1.16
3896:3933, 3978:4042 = 1.11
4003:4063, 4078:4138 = 0.95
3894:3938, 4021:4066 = 1.18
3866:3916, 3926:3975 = 0.94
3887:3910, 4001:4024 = 1.17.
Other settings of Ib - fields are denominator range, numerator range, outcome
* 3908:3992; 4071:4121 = 1.09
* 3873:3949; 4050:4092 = 1.14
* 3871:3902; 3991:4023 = 1.19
